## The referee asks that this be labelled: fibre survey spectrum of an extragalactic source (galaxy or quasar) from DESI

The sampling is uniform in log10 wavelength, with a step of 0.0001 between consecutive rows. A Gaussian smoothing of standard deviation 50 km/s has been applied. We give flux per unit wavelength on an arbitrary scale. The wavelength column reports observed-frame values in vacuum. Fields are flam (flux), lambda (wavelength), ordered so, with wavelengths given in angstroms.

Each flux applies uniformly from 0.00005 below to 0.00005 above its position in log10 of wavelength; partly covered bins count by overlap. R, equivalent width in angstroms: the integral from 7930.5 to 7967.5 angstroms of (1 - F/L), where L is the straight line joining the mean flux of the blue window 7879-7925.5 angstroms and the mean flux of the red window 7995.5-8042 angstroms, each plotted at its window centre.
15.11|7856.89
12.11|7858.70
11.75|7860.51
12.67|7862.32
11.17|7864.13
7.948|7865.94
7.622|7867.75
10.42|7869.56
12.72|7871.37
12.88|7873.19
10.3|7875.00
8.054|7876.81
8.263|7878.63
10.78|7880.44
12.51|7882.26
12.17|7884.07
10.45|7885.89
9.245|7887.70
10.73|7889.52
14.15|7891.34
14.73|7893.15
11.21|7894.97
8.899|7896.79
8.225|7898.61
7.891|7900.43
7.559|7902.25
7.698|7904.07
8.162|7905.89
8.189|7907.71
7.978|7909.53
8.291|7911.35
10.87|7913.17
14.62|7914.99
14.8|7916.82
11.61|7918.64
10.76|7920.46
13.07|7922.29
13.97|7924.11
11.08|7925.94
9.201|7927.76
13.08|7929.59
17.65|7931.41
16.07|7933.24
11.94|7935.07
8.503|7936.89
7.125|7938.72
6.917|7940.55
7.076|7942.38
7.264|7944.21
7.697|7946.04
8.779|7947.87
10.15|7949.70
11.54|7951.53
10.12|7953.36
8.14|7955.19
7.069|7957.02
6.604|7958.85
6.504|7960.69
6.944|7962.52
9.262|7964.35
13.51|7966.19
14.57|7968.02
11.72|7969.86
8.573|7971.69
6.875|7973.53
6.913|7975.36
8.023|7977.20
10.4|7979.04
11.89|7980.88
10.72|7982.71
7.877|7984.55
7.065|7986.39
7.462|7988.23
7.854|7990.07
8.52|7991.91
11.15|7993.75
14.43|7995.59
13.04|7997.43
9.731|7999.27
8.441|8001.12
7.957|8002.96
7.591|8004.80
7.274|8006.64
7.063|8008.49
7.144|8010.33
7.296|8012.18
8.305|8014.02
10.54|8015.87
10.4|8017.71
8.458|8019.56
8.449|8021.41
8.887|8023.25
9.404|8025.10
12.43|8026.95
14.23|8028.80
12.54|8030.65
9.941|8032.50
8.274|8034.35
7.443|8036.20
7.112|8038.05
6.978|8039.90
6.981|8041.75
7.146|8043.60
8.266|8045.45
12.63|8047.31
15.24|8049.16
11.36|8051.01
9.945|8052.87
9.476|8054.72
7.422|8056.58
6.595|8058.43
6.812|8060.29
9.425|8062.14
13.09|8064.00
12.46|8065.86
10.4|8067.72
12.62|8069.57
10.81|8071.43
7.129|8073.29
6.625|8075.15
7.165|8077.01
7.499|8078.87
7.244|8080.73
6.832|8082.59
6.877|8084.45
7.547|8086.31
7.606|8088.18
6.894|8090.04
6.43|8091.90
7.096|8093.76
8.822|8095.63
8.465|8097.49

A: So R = 2.3 angstroms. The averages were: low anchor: 10.7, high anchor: 9.18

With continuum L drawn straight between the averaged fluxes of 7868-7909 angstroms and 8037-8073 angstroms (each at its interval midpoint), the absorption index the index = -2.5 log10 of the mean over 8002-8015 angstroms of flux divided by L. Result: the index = 0.29 mag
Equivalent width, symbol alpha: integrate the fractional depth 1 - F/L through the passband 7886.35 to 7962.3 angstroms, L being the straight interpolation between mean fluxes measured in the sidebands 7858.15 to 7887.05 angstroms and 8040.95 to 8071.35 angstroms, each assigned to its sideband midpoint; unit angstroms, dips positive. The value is 3.1 angstroms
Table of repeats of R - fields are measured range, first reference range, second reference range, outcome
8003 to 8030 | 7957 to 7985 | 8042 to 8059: 1.3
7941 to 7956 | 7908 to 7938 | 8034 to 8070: 3.5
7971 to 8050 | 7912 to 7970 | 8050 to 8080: 4.9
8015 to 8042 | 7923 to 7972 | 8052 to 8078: 0.0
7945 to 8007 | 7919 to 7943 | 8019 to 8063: 7.4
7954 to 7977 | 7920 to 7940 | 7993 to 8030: 4.3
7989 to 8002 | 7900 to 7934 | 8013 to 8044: -0.7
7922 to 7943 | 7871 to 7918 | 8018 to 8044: -2.5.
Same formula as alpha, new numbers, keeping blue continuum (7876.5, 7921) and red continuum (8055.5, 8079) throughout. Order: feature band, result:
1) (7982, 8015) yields 2.8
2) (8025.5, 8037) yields -1.7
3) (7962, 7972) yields -1.2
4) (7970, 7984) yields 0.9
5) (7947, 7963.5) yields 2.5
